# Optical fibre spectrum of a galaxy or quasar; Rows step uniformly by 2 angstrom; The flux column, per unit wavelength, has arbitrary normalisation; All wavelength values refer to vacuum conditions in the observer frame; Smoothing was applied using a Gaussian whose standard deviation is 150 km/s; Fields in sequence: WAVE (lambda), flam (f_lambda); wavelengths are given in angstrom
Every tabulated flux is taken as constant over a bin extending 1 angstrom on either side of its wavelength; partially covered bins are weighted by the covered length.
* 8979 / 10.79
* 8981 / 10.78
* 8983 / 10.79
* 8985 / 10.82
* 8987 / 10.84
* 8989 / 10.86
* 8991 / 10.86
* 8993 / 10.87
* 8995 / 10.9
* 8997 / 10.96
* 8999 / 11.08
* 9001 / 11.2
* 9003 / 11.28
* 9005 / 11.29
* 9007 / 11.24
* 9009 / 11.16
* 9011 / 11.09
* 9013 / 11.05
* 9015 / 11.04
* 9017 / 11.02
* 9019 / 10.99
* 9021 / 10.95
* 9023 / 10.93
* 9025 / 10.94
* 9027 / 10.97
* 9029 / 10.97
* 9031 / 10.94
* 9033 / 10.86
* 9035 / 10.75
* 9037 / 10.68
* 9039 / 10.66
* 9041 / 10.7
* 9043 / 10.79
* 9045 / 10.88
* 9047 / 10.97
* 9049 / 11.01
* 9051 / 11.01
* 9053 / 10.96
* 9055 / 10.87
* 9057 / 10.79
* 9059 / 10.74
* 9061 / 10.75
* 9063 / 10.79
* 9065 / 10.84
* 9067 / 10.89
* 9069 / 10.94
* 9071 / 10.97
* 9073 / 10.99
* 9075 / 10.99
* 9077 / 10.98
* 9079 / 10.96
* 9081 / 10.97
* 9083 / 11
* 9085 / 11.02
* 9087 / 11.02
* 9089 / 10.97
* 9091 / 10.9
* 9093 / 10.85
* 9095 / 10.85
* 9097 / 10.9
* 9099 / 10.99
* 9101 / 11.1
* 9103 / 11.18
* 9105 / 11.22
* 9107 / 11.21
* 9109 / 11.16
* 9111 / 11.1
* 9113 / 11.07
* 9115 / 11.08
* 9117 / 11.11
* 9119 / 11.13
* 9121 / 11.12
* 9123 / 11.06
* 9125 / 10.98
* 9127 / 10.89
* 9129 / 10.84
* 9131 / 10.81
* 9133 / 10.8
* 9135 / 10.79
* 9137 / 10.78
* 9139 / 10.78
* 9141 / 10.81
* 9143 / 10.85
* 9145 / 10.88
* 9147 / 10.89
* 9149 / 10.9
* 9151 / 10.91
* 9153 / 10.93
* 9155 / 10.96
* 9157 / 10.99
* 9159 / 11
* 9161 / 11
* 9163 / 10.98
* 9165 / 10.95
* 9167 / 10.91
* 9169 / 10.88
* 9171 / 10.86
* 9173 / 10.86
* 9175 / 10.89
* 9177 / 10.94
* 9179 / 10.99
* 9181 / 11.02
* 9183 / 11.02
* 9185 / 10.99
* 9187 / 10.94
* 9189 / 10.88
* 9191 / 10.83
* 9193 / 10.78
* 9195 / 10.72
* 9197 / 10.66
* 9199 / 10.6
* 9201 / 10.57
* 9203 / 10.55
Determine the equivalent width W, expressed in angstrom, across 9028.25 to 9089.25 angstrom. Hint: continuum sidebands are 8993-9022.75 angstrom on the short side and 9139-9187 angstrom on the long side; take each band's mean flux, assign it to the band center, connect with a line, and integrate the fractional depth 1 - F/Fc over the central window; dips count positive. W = 0.8 angstrom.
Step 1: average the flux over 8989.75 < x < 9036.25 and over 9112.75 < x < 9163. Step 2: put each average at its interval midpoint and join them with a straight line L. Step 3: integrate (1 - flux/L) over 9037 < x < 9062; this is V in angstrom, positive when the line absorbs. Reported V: 0.3 angstrom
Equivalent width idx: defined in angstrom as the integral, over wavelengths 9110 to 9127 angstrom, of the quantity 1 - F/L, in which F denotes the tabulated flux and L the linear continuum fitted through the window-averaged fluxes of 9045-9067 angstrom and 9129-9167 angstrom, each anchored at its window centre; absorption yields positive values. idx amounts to -0.3 angstrom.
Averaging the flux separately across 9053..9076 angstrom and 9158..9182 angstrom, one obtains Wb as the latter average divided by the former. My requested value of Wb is 1.01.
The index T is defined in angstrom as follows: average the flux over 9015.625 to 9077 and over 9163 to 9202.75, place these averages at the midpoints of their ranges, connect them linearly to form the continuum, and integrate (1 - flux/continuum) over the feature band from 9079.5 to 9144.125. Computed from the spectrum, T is -0.6 angstrom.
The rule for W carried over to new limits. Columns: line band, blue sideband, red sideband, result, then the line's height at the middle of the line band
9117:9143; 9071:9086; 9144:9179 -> 0.1 angstrom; 10.9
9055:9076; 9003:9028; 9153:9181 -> 0.3 angstrom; 11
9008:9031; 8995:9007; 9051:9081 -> 0.1 angstrom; 11.1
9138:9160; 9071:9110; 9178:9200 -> 0.0 angstrom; 10.9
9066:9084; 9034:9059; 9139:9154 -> -0.2 angstrom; 10.8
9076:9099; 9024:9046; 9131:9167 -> -0.2 angstrom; 10.9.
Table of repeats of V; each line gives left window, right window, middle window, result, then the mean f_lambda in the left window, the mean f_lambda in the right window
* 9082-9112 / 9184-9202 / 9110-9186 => -0.3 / 11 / 10.8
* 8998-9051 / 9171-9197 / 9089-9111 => -0.2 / 11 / 10.9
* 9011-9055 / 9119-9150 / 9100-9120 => -0.4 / 10.9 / 10.9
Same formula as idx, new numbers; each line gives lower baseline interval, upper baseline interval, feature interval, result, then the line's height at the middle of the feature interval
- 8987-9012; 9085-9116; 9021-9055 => 0.5 angstrom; 11.1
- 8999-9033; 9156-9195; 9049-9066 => 0.3 angstrom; 11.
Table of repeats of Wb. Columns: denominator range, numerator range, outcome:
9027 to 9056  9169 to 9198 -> 1.00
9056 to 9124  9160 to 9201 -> 0.99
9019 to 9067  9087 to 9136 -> 1.01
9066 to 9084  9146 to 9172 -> 1.00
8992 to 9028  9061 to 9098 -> 0.99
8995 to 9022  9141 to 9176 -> 0.98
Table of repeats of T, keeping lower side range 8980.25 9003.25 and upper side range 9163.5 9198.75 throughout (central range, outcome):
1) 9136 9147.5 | 0.1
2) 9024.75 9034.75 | 0.0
